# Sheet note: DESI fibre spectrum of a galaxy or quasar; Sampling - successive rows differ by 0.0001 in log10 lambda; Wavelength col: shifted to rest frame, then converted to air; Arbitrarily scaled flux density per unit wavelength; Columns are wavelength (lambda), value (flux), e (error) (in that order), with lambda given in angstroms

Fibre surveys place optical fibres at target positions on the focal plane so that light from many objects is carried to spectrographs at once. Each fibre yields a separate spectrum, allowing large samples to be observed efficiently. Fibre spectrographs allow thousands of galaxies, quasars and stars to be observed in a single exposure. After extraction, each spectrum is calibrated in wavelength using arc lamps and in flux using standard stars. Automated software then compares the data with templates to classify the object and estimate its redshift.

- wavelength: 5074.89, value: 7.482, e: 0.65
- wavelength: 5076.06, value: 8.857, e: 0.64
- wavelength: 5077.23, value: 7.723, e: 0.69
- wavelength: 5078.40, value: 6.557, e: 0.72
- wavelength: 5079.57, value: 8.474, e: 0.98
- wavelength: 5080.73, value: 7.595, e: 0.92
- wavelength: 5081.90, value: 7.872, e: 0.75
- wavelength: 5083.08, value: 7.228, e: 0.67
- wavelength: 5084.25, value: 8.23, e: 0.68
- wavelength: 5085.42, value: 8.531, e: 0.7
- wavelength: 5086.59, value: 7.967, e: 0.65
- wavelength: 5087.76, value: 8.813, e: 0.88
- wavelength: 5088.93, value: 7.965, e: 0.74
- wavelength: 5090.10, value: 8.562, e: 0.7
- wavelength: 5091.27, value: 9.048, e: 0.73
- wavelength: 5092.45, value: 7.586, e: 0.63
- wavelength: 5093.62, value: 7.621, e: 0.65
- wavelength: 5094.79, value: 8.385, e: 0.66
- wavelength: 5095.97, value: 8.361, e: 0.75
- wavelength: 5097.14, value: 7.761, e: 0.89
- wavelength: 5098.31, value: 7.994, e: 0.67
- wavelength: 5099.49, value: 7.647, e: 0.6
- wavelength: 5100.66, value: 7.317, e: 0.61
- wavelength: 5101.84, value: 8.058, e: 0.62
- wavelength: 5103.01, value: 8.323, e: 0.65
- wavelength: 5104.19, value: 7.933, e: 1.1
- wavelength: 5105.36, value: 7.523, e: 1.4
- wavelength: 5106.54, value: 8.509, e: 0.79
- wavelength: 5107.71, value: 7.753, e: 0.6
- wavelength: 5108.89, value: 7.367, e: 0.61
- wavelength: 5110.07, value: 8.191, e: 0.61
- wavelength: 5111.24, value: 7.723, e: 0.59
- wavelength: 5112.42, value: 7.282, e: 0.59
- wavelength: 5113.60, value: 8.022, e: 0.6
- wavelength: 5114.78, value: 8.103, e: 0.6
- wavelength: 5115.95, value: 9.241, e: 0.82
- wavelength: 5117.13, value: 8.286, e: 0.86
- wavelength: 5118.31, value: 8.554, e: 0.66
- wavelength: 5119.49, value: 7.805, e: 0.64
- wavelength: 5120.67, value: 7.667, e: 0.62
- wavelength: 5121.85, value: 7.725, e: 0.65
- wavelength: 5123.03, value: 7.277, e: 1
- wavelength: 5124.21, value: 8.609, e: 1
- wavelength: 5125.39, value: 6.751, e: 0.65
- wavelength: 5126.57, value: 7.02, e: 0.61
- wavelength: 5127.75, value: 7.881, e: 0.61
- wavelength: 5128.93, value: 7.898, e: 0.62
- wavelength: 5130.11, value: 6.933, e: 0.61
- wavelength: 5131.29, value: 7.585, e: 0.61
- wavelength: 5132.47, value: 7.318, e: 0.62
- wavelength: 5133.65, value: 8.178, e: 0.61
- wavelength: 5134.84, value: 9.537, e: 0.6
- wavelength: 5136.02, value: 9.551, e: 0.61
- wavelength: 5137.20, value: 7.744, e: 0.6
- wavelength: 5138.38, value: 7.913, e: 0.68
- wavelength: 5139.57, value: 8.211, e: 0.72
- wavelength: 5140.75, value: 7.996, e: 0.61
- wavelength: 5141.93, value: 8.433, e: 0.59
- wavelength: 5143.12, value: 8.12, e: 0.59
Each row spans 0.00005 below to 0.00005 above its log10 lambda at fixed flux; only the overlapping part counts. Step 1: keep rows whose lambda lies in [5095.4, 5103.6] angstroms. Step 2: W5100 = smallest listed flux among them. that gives 7.317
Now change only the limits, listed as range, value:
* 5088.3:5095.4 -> 7.586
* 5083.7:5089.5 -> 7.965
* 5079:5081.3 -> 7.595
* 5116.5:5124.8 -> 7.277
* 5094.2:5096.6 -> 8.361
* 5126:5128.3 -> 7.02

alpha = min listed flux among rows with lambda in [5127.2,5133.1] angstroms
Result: 6.933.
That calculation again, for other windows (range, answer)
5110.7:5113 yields 7.282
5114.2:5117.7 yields 8.103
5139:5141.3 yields 7.996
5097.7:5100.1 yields 7.647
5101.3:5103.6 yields 8.058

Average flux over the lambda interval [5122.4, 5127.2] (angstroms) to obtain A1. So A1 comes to 7.42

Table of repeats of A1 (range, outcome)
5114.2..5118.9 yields 8.55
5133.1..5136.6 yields 9.08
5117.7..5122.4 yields 7.93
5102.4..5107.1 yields 8.07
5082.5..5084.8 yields 7.72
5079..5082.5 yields 7.98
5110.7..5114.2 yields 7.66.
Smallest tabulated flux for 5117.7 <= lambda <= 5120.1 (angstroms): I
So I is 7.805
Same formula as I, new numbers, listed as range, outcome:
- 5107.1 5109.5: 7.367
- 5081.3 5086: 7.228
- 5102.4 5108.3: 7.523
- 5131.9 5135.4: 7.318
